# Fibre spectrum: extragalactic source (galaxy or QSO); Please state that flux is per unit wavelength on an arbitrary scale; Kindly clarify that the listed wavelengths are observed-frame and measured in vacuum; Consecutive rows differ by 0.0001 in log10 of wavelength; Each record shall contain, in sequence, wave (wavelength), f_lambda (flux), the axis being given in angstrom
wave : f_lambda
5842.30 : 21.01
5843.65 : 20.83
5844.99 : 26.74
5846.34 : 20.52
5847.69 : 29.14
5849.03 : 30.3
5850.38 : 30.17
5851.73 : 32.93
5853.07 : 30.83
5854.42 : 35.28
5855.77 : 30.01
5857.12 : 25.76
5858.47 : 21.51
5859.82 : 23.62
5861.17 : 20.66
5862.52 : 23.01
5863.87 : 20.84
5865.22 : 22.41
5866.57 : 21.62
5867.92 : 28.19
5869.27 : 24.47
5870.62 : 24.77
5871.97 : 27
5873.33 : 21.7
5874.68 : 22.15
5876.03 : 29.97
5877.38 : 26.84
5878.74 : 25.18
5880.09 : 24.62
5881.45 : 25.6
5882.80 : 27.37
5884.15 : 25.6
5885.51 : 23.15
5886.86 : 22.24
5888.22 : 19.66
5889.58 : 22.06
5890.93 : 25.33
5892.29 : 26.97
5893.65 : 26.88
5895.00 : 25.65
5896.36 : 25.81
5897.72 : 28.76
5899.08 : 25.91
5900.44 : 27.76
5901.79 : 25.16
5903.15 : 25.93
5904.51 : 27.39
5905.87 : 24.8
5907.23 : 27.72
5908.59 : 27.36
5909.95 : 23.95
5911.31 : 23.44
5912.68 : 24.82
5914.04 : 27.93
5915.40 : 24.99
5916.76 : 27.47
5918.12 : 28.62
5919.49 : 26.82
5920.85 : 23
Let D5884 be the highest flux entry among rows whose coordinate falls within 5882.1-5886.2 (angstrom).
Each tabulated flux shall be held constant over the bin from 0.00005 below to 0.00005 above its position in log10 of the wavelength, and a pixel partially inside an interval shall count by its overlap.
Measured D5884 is 27.37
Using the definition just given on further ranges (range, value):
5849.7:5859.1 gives 35.28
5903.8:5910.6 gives 27.72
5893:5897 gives 26.88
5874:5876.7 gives 29.97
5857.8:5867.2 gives 23.62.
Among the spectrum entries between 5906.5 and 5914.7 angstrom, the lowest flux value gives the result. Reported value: 23.44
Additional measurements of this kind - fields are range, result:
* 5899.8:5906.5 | 24.8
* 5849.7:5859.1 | 21.51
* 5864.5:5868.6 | 21.62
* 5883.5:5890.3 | 19.66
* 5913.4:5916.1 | 24.99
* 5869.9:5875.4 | 21.7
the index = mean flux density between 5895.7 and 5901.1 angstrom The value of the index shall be 27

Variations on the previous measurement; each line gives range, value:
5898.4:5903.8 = 26.2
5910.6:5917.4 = 25.7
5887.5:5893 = 23.5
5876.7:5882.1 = 25.5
